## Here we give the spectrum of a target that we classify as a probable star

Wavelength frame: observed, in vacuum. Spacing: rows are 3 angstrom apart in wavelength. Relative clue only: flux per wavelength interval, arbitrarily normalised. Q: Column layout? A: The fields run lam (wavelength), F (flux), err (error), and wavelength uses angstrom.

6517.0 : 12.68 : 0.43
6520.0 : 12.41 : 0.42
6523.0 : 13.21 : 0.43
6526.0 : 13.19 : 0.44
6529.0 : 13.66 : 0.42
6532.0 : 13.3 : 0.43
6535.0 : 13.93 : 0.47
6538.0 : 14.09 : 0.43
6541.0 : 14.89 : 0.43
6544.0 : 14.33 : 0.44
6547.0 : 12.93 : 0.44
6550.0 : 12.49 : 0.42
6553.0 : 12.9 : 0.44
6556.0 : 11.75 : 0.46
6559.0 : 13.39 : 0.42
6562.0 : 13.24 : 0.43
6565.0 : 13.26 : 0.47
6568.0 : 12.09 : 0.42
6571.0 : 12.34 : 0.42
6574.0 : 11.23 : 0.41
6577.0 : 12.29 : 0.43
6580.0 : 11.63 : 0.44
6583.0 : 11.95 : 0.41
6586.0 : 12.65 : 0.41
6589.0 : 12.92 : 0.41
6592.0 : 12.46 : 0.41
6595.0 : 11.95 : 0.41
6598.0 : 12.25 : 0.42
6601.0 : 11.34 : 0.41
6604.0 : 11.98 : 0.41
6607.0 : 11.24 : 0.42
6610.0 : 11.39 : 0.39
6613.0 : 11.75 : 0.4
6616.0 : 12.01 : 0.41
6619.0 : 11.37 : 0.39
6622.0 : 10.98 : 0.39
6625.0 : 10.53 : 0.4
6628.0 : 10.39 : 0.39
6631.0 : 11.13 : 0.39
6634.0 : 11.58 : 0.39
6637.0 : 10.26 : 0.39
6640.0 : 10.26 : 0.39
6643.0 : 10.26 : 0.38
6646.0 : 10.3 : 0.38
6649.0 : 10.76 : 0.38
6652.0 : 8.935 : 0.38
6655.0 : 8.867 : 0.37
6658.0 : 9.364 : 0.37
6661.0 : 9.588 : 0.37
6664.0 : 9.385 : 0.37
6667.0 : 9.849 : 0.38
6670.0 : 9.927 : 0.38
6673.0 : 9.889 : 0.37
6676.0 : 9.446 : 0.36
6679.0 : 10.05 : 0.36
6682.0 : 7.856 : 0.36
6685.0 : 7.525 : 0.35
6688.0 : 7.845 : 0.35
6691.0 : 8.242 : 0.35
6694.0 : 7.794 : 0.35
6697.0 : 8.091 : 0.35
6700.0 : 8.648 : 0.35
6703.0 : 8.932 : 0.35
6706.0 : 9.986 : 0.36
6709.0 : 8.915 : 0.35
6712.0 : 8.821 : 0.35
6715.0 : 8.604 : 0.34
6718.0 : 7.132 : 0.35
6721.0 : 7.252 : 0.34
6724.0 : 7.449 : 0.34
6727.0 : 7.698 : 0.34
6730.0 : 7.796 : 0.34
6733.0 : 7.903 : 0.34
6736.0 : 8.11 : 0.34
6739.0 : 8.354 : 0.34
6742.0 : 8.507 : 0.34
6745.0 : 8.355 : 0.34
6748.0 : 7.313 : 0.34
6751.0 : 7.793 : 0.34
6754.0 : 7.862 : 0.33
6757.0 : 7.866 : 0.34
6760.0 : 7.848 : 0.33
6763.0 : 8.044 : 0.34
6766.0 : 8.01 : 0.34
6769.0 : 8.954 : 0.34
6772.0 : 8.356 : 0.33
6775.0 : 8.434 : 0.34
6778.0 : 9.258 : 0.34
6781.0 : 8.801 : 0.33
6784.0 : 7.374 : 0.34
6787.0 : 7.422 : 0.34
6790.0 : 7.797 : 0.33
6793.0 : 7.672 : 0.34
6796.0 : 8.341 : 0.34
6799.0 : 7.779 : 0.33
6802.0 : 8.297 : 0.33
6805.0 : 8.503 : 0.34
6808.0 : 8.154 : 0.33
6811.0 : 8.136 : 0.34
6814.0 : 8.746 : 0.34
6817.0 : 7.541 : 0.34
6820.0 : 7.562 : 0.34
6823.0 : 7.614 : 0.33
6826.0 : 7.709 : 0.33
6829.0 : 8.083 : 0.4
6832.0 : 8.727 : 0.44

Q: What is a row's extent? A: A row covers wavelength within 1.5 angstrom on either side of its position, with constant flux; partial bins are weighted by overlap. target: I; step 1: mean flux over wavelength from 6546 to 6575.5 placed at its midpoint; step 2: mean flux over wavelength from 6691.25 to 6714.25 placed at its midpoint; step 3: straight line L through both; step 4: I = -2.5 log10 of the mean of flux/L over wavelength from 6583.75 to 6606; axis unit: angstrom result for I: -0.051 mag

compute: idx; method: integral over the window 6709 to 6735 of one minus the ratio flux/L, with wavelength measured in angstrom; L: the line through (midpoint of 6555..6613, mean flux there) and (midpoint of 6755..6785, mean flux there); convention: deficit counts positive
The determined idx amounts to 3.9 angstrom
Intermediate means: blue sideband 12.2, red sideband 8.3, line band 7.9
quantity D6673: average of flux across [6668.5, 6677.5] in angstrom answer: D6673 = 9.75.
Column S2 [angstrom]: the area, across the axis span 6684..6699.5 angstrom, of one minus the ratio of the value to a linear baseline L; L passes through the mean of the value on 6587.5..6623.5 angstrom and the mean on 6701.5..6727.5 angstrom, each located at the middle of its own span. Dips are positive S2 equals 1.9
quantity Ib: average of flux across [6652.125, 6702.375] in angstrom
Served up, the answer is 8.9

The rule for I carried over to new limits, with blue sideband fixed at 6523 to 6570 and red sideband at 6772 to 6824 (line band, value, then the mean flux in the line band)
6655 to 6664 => 0.17 mag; 9.36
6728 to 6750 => 0.16 mag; 8.03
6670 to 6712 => 0.18 mag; 8.76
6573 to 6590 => 0.04 mag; 12.1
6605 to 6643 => 0.06 mag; 11.1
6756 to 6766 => 0.12 mag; 7.94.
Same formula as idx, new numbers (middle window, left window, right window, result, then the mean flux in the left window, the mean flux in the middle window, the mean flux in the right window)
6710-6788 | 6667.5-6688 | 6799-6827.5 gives 4.1 angstrom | 9.06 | 8.06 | 8.02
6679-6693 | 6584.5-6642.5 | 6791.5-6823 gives 2.9 angstrom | 11.5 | 8.1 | 8.05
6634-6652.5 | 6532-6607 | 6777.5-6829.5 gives 1.5 angstrom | 12.7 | 10.3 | 8.02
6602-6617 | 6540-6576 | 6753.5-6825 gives 0.2 angstrom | 12.9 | 11.7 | 8.1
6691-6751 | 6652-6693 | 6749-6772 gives 2.2 angstrom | 9.04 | 8.18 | 8.06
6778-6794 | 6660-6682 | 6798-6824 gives 0.7 angstrom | 9.61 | 7.95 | 8.05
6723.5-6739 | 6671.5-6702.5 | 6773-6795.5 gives 0.9 angstrom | 8.55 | 7.87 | 8.12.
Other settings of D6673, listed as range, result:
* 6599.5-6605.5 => 11.7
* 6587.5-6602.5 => 12.2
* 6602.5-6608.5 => 11.6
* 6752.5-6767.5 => 7.93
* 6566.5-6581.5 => 11.9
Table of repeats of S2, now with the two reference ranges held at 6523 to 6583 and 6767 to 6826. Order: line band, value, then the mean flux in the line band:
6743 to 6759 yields 2.1 angstrom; 7.86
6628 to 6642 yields 0.7 angstrom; 10.7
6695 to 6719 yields 3.0 angstrom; 8.65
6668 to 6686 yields 2.3 angstrom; 9.18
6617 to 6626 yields 0.4 angstrom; 11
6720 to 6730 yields 2.1 angstrom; 7.53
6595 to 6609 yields 0.3 angstrom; 11.7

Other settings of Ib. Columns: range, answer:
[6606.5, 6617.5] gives 11.6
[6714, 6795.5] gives 8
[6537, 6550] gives 13.9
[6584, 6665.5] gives 11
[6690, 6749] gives 8.2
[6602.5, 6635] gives 11.3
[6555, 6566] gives 12.9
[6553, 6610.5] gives 12.2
